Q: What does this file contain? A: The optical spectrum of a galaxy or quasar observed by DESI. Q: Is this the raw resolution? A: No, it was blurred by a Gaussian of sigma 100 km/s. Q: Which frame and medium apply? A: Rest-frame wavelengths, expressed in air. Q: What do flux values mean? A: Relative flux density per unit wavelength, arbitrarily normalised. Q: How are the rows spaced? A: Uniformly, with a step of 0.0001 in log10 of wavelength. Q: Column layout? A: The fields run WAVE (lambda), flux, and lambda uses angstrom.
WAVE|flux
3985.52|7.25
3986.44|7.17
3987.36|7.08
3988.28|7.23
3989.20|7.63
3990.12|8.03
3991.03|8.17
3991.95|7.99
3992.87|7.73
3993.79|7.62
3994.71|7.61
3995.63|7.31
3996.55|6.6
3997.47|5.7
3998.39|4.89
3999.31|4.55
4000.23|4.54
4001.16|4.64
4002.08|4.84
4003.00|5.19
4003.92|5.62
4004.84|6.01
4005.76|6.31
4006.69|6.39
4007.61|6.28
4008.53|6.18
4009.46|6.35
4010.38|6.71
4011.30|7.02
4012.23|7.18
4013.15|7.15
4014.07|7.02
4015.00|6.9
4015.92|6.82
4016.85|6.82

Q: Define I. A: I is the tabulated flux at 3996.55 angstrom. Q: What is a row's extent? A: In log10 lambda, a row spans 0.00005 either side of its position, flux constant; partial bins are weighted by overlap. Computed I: 6.6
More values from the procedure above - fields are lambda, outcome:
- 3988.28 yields 7.23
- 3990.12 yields 8.03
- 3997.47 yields 5.7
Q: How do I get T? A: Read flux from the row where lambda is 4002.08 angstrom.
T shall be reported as 4.84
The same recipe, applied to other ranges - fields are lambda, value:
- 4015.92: 6.82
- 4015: 6.9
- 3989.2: 7.63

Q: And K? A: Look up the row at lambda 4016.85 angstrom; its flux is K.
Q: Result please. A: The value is 6.82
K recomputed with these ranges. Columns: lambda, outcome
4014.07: 7.02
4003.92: 5.62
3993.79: 7.62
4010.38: 6.71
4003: 5.19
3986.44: 7.17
